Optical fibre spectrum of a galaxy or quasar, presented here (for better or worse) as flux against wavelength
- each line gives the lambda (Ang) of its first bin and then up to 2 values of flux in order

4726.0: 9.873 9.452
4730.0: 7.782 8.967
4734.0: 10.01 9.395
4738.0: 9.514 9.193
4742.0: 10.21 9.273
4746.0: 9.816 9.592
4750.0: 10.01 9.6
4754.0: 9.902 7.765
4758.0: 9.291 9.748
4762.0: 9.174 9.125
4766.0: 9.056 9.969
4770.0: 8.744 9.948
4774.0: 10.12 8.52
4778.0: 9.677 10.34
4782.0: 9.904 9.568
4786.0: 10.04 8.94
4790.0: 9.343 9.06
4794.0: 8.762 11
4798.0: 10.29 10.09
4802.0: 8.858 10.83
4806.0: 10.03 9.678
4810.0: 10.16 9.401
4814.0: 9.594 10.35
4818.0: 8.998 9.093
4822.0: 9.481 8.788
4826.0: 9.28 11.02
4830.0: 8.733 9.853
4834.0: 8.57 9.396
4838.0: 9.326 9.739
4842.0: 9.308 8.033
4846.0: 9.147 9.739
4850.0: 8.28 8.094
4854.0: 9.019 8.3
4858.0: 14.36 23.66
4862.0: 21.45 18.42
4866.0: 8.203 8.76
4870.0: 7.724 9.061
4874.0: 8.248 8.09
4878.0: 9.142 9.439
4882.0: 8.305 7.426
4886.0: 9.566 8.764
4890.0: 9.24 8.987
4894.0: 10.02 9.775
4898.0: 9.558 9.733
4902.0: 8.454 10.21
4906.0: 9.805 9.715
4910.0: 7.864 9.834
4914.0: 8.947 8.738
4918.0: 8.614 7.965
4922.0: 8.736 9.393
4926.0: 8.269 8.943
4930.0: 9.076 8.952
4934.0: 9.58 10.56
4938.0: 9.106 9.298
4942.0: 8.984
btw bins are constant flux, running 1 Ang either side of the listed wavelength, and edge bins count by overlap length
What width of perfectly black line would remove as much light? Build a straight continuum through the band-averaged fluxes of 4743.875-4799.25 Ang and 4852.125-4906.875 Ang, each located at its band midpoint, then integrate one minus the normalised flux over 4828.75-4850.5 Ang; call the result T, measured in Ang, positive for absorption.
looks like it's 2.1 Ang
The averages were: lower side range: 9.53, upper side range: 10.5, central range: 9.14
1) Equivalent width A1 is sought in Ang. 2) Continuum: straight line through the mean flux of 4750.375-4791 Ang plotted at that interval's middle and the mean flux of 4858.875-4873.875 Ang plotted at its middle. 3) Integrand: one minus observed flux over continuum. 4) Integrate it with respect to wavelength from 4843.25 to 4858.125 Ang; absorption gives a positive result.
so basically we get 4.4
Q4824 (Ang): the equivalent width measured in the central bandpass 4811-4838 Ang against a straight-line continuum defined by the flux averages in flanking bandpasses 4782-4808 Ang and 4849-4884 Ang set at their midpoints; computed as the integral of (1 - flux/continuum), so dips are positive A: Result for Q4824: 2.2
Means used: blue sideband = 9.74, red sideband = 11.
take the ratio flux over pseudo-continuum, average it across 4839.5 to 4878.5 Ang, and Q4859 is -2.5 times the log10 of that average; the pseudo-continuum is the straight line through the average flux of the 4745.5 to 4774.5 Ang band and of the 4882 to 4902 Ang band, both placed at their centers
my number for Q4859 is -0.179 mag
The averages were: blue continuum 9.44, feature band 10.9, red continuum 9.14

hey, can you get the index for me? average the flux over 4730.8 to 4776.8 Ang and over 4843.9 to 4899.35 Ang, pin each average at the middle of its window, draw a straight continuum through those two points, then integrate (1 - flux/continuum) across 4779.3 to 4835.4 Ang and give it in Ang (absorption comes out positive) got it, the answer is 1.2 Ang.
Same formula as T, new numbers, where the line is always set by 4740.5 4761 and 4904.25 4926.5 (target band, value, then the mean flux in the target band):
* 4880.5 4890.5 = 0.4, 8.67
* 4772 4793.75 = -0.3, 9.54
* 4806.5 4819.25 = -0.5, 9.7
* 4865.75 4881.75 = 0.9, 8.59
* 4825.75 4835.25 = -0.3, 9.51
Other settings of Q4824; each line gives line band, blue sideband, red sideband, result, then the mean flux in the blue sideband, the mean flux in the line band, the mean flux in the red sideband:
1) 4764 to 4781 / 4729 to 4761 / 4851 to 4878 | 0.7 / 9.38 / 9.52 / 11.7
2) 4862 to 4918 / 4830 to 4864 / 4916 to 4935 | 2.0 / 11.2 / 9.54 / 8.83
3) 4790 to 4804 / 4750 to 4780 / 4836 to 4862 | 0.4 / 9.39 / 9.74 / 11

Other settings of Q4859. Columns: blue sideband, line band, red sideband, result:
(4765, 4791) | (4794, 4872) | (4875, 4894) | -0.13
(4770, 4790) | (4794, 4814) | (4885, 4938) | -0.05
